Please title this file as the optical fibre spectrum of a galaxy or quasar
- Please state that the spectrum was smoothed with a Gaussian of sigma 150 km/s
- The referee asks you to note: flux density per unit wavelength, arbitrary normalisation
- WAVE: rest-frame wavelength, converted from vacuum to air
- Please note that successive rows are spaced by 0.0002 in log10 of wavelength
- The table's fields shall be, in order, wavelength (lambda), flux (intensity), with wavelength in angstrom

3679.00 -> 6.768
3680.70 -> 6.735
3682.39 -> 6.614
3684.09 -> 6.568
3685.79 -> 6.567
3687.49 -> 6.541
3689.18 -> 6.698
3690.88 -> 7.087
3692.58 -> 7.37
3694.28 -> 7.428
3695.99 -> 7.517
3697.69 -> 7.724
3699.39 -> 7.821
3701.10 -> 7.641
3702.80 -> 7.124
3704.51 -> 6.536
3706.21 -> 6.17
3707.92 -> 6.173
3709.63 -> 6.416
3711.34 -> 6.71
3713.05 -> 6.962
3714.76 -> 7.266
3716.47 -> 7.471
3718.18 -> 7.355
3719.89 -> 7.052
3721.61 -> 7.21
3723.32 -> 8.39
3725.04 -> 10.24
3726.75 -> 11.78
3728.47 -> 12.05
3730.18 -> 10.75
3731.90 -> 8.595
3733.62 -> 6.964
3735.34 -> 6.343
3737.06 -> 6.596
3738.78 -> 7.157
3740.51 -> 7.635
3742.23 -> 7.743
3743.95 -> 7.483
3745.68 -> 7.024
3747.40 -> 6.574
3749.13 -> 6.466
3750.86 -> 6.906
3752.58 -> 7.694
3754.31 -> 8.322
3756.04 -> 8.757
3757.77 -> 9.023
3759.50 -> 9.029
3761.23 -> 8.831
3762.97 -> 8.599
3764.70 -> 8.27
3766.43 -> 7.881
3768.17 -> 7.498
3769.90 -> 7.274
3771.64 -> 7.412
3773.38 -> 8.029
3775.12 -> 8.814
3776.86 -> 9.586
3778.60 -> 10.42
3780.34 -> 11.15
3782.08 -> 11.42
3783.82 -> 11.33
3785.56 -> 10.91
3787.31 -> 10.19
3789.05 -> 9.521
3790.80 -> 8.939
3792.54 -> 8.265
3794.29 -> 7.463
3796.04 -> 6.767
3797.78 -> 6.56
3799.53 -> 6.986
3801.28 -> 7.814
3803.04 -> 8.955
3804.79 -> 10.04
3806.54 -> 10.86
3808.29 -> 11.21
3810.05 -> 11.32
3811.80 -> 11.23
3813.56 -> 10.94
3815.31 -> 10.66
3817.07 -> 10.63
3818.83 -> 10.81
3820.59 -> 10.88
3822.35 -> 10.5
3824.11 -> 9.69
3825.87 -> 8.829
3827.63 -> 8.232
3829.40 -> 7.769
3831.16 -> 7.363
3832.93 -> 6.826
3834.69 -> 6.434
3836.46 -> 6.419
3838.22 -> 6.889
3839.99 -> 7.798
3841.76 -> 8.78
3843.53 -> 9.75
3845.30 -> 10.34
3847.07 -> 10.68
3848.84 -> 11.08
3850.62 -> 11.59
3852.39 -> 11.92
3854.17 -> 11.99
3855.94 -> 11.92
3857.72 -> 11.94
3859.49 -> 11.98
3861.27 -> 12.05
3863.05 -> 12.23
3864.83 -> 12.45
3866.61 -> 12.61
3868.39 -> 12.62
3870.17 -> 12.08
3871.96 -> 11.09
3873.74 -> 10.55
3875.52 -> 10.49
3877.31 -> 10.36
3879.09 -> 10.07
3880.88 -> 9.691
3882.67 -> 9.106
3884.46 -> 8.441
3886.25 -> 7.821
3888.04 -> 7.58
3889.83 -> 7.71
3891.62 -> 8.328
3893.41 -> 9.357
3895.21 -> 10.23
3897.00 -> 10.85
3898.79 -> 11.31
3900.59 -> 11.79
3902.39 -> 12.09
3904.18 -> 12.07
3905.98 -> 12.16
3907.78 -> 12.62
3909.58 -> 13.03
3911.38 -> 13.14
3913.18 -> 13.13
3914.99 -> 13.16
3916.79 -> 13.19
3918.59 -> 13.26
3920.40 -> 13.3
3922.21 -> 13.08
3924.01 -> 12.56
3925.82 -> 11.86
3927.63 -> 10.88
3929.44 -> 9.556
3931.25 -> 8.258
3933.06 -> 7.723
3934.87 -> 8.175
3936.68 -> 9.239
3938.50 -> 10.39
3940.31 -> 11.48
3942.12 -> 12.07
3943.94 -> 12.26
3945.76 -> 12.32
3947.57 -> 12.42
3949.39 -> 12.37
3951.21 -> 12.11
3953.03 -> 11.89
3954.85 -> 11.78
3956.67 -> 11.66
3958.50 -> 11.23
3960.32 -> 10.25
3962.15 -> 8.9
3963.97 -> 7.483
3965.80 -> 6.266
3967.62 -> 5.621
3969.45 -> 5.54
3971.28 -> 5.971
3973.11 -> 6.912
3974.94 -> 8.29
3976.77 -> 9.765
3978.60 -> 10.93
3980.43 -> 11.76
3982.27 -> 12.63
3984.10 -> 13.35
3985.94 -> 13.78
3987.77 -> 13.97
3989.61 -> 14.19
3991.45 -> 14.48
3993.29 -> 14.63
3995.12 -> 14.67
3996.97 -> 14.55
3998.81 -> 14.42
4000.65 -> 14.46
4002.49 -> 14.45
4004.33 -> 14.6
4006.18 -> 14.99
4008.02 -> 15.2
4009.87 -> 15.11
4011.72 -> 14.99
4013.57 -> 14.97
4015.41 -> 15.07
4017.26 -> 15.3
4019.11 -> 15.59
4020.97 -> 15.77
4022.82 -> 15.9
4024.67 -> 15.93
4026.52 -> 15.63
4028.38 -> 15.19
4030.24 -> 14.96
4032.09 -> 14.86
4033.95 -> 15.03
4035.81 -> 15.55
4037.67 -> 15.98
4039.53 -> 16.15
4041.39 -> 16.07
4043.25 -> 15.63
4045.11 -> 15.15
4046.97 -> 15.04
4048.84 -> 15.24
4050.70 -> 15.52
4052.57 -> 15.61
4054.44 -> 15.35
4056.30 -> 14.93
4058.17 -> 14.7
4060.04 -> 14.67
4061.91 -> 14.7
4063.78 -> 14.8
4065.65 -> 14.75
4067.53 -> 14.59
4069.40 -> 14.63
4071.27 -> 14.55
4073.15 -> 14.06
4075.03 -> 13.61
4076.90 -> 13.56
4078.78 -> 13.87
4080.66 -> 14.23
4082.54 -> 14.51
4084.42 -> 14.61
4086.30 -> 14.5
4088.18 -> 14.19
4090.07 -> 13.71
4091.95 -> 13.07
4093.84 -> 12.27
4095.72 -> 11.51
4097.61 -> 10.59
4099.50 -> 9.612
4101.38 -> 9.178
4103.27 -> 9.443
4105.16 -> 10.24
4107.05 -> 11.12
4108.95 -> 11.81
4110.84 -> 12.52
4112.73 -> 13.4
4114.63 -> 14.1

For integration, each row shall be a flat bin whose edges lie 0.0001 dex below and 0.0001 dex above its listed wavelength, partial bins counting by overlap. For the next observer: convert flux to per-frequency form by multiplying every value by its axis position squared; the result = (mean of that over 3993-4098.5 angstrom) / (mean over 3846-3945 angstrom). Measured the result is 1.43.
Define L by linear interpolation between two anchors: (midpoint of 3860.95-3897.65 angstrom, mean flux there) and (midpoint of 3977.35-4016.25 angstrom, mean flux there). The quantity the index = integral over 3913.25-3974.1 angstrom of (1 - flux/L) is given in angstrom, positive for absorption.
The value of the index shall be 9.1 angstrom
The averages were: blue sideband 10.2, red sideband 14.1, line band 10.4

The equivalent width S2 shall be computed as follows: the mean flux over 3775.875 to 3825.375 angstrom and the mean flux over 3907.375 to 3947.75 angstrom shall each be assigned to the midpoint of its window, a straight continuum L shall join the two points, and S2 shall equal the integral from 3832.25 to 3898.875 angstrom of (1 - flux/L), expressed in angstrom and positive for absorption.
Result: 3.9 angstrom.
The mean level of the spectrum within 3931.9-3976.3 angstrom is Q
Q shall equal 9.67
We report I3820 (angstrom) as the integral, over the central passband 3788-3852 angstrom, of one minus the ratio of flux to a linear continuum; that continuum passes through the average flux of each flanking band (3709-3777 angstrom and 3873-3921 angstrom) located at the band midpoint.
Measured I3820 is 1.9 angstrom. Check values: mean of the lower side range 7.99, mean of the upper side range 10.9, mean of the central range 9.16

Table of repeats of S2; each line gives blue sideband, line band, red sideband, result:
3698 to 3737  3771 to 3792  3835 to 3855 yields -2.55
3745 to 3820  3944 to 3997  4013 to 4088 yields 8.99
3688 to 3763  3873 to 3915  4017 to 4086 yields 3.45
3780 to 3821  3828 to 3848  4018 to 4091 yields 4.61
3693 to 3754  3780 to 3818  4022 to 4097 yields -1.87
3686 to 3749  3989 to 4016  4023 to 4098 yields -2.59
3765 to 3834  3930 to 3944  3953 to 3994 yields 0.54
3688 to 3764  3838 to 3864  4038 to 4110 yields -2.42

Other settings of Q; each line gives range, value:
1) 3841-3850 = 10.2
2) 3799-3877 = 10.2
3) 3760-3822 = 9.37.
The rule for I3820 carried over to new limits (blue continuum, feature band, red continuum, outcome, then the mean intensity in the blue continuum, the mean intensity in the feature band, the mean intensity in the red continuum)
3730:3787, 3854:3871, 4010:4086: -2.3 angstrom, 8.37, 12.2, 15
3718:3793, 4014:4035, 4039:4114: -4.1 angstrom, 8.59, 15.4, 13.7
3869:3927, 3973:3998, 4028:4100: 0.5 angstrom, 11.1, 12.6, 14.4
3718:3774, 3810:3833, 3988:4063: 0.5 angstrom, 8.1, 9.73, 15.1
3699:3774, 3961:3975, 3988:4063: 7.0 angstrom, 7.8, 6.84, 15.1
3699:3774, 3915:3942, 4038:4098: 1.4 angstrom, 7.8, 11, 14.4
